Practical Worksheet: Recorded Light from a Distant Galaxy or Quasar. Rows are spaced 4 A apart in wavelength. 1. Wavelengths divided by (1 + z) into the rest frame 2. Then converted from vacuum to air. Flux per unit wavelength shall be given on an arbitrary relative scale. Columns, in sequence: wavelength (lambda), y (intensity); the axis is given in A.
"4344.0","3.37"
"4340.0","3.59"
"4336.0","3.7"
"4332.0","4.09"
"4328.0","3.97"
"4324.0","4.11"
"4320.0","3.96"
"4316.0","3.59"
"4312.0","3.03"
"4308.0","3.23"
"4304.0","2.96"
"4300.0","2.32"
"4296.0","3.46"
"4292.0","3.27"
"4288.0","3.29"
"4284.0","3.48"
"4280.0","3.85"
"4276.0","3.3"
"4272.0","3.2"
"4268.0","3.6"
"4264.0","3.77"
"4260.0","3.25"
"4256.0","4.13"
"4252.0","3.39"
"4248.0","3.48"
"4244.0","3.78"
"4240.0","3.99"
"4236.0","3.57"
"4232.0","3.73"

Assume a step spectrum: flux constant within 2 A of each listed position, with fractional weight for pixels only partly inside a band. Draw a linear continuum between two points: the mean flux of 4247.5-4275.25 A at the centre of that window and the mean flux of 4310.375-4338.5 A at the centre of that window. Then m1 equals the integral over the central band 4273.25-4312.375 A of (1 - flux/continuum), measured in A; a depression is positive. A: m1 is 4.6 A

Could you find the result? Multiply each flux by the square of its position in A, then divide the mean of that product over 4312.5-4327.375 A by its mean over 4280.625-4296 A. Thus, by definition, 1.13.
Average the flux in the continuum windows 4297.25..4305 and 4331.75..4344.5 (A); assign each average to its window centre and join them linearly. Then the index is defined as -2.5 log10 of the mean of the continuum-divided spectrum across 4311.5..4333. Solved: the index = -0.18 mag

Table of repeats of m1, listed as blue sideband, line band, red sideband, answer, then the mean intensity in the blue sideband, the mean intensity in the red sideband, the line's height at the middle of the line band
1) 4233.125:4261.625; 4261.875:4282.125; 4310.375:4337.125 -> 0.89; 3.66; 3.79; 3.7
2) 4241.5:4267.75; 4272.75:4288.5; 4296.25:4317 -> -0.66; 3.64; 3.04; 3.34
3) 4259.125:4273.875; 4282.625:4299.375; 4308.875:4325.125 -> 1.22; 3.47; 3.62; 3.54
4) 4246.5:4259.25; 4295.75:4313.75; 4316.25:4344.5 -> 3.89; 3.63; 3.84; 3.77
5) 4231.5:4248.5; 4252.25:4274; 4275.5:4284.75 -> 0.46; 3.73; 3.59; 3.65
